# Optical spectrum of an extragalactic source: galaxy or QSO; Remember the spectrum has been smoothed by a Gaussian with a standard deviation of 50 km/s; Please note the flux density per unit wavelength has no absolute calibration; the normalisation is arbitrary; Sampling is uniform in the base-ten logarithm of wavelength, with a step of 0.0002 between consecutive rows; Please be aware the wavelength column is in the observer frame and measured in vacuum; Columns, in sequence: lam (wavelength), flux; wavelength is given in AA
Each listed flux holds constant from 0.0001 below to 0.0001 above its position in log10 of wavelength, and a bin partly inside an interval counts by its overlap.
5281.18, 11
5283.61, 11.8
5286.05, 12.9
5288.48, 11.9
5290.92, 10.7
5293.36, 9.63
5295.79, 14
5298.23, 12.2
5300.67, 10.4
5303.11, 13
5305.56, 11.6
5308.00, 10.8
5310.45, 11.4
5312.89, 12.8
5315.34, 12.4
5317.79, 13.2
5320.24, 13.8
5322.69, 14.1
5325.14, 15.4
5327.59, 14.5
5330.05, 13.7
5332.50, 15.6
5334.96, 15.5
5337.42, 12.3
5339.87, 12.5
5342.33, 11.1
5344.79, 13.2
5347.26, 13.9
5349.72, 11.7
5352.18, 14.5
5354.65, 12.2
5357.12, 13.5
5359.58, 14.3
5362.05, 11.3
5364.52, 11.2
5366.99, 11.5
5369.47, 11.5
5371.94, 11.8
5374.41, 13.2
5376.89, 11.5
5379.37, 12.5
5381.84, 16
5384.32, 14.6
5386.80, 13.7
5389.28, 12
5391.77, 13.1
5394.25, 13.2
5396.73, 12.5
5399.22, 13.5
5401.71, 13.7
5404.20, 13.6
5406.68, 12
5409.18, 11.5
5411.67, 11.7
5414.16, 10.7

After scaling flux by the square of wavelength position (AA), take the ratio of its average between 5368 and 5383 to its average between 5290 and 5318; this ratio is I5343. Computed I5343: 1.11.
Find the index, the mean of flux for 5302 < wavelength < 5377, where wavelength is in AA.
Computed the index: 12.9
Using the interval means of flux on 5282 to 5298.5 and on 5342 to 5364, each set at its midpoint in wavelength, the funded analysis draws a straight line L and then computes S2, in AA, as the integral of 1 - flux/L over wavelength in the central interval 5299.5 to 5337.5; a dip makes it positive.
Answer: -2.68 AA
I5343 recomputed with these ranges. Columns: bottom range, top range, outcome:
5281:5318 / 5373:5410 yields 1.15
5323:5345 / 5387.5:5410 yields 0.95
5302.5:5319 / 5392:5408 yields 1.11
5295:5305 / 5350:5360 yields 1.11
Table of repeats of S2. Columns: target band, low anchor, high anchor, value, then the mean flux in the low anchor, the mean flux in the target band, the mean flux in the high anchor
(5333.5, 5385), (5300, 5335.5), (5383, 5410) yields 1.2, 13.2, 12.8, 13.1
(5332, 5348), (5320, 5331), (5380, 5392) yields 1.0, 14.4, 13.3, 13.9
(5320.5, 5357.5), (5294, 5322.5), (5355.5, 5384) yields -3.3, 12.3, 13.6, 12.6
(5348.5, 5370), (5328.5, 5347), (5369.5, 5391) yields 1.3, 13.5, 12.4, 13.1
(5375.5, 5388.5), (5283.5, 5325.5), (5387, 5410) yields -0.9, 12.3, 13.6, 12.8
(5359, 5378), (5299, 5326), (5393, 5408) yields 1.4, 12.6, 12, 13.1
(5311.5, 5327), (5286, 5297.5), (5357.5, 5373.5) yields -2.3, 11.7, 13.6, 12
